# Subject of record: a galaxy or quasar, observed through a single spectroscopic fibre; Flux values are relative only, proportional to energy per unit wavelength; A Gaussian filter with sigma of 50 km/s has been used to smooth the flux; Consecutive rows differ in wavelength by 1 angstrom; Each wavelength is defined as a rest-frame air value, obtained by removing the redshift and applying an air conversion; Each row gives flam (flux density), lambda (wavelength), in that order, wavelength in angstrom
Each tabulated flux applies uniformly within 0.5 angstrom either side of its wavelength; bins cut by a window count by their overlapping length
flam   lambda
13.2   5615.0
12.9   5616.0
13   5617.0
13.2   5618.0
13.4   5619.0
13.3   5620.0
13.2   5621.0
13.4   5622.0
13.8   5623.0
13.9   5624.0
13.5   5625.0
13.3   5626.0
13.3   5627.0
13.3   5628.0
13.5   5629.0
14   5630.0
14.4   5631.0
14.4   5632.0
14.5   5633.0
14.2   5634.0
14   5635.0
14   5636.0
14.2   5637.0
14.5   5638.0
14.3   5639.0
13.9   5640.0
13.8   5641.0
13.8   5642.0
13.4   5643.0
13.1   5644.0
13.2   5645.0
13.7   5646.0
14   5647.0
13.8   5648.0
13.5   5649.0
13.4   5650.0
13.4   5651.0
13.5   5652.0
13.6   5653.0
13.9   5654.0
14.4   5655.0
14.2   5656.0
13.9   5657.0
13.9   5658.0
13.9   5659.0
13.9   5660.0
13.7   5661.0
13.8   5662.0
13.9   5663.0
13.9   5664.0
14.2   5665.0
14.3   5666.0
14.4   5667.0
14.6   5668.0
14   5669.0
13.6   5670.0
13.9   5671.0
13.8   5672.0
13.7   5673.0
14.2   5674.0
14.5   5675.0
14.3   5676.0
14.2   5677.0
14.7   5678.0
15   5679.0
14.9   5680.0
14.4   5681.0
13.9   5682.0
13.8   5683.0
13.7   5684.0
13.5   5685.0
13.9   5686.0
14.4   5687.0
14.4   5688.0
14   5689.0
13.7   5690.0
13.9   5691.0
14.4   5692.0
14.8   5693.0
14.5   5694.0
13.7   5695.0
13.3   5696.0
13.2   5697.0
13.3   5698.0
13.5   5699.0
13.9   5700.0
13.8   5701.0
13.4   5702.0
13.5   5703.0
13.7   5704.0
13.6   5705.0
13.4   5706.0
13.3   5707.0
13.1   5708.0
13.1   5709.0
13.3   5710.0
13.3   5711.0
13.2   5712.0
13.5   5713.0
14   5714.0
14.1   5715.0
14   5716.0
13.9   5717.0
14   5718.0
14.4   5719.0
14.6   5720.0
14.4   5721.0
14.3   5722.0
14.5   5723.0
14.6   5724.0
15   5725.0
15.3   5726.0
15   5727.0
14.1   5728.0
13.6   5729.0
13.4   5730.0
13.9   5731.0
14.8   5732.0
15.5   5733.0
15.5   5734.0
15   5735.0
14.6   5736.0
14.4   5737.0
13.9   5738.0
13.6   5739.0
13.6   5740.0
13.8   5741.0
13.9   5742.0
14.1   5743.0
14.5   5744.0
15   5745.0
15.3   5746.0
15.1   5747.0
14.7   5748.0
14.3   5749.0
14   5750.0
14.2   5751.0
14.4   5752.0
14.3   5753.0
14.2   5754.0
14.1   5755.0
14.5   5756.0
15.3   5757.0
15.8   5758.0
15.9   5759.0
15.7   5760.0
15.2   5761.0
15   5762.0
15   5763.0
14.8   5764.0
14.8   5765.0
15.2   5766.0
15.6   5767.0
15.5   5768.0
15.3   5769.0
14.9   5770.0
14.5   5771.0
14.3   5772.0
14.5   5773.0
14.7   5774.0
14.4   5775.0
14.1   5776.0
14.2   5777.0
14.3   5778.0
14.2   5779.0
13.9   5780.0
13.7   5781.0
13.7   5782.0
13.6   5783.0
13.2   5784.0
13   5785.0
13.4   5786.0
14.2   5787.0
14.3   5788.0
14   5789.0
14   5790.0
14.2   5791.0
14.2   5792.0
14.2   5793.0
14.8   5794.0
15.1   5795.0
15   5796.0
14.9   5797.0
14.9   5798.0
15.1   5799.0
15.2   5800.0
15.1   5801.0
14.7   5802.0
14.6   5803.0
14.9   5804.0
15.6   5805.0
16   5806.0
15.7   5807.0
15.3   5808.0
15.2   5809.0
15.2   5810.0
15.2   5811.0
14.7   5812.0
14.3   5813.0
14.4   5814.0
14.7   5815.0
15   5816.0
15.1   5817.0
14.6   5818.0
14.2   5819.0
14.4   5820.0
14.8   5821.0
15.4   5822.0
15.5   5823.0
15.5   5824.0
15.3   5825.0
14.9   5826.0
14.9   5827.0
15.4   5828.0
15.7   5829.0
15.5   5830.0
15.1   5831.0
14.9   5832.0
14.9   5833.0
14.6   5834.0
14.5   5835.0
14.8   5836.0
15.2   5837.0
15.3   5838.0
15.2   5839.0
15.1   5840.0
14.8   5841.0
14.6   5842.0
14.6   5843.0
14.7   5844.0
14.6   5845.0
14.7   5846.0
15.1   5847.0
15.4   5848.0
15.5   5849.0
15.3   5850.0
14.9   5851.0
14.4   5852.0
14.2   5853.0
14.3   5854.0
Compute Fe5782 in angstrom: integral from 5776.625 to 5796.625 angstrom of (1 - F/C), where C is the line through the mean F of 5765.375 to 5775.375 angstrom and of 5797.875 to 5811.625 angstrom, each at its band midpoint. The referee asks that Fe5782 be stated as 1.3 angstrom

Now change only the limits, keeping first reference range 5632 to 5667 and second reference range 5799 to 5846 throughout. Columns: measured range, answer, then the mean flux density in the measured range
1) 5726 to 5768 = -0.4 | 14.6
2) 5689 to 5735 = 0.9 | 14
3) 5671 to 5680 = -0.2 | 14.3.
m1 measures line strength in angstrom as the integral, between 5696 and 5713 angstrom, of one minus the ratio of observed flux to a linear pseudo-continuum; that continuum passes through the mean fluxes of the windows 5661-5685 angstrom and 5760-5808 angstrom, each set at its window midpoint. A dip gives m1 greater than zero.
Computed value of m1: 1.0 angstrom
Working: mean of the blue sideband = 14.1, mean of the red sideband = 14.6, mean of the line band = 13.4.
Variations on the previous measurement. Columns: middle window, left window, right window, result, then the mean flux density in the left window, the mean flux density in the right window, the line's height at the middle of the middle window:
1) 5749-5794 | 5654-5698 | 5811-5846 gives 0.4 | 14.1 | 14.9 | 14.6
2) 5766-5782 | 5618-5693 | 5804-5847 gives 0.2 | 13.9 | 15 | 14.7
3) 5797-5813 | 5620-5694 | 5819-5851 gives -0.3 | 13.9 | 15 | 14.8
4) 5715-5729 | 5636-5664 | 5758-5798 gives -0.2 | 13.8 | 14.5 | 14.2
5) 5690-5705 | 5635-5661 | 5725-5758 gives 0.4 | 13.8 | 14.5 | 14.2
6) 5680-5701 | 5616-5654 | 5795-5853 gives 0.2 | 13.7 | 15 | 14.1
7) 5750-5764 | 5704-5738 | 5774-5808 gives -0.5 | 14.1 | 14.5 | 14.3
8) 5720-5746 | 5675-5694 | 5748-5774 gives 0.3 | 14.2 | 14.8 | 14.6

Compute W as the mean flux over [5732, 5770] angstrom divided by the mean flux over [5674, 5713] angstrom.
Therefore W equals 1.06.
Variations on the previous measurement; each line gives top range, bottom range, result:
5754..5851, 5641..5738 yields 1.06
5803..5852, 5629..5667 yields 1.08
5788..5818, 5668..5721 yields 1.07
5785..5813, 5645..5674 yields 1.06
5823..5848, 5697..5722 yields 1.10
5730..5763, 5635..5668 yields 1.05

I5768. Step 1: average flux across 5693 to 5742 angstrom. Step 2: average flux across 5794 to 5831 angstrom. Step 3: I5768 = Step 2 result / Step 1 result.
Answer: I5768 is 1.08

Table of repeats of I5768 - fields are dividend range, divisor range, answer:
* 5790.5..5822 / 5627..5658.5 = 1.07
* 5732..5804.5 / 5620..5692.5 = 1.04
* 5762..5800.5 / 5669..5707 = 1.04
